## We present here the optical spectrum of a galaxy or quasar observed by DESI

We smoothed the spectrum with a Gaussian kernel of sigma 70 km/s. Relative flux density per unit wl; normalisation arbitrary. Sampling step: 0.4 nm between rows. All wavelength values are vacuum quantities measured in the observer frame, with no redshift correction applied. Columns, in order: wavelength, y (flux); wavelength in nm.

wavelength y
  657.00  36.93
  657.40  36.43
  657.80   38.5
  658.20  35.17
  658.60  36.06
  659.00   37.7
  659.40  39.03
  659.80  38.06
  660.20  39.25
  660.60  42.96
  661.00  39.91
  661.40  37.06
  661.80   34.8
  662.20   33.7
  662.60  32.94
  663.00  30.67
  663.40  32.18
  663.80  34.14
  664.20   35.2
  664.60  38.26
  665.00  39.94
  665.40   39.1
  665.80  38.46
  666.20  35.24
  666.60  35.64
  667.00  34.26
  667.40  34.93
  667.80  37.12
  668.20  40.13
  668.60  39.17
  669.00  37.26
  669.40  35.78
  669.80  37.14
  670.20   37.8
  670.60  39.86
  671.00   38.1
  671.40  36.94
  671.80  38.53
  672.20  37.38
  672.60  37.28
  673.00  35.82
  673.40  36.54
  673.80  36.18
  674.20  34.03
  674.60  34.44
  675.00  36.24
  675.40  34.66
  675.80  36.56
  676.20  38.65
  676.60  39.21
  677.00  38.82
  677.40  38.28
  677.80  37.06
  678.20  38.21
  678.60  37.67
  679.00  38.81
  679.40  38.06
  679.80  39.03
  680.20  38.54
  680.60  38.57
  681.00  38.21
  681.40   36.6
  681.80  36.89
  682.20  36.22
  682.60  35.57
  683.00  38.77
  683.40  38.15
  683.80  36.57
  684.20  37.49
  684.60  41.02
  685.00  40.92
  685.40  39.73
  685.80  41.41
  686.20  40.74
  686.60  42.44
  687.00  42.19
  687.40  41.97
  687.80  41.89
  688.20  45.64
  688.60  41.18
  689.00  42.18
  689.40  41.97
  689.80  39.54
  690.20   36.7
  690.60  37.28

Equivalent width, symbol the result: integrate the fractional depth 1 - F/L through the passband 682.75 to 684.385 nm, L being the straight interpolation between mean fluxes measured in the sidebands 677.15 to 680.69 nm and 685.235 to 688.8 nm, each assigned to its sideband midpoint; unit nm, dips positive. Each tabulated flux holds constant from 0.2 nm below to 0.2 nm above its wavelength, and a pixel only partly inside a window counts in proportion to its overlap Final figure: 0.11 nm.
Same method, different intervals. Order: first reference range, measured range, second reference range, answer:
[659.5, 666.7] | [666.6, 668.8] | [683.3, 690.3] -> 0.024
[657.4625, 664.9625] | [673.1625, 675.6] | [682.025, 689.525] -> 0.202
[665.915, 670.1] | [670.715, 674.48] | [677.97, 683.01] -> 0.033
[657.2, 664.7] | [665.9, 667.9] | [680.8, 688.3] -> 0.090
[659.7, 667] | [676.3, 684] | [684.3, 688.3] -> 0.447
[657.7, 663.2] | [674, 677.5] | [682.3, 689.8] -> 0.204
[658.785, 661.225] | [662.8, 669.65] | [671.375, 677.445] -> 0.351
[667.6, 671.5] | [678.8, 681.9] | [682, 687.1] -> 0.062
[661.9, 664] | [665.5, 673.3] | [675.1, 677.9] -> -0.476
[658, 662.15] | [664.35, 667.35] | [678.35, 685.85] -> 0.066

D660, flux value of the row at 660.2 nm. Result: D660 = 39.25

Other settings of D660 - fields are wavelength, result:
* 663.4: 32.18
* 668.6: 39.17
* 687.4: 41.97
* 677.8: 37.06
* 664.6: 38.26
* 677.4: 38.28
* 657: 36.93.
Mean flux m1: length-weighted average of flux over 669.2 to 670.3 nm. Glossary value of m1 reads 36.8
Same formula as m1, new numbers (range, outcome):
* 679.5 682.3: 37.8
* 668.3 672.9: 37.8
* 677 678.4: 38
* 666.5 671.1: 37.3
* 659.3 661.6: 39.4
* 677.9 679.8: 38.2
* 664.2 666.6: 37.7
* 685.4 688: 41.6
